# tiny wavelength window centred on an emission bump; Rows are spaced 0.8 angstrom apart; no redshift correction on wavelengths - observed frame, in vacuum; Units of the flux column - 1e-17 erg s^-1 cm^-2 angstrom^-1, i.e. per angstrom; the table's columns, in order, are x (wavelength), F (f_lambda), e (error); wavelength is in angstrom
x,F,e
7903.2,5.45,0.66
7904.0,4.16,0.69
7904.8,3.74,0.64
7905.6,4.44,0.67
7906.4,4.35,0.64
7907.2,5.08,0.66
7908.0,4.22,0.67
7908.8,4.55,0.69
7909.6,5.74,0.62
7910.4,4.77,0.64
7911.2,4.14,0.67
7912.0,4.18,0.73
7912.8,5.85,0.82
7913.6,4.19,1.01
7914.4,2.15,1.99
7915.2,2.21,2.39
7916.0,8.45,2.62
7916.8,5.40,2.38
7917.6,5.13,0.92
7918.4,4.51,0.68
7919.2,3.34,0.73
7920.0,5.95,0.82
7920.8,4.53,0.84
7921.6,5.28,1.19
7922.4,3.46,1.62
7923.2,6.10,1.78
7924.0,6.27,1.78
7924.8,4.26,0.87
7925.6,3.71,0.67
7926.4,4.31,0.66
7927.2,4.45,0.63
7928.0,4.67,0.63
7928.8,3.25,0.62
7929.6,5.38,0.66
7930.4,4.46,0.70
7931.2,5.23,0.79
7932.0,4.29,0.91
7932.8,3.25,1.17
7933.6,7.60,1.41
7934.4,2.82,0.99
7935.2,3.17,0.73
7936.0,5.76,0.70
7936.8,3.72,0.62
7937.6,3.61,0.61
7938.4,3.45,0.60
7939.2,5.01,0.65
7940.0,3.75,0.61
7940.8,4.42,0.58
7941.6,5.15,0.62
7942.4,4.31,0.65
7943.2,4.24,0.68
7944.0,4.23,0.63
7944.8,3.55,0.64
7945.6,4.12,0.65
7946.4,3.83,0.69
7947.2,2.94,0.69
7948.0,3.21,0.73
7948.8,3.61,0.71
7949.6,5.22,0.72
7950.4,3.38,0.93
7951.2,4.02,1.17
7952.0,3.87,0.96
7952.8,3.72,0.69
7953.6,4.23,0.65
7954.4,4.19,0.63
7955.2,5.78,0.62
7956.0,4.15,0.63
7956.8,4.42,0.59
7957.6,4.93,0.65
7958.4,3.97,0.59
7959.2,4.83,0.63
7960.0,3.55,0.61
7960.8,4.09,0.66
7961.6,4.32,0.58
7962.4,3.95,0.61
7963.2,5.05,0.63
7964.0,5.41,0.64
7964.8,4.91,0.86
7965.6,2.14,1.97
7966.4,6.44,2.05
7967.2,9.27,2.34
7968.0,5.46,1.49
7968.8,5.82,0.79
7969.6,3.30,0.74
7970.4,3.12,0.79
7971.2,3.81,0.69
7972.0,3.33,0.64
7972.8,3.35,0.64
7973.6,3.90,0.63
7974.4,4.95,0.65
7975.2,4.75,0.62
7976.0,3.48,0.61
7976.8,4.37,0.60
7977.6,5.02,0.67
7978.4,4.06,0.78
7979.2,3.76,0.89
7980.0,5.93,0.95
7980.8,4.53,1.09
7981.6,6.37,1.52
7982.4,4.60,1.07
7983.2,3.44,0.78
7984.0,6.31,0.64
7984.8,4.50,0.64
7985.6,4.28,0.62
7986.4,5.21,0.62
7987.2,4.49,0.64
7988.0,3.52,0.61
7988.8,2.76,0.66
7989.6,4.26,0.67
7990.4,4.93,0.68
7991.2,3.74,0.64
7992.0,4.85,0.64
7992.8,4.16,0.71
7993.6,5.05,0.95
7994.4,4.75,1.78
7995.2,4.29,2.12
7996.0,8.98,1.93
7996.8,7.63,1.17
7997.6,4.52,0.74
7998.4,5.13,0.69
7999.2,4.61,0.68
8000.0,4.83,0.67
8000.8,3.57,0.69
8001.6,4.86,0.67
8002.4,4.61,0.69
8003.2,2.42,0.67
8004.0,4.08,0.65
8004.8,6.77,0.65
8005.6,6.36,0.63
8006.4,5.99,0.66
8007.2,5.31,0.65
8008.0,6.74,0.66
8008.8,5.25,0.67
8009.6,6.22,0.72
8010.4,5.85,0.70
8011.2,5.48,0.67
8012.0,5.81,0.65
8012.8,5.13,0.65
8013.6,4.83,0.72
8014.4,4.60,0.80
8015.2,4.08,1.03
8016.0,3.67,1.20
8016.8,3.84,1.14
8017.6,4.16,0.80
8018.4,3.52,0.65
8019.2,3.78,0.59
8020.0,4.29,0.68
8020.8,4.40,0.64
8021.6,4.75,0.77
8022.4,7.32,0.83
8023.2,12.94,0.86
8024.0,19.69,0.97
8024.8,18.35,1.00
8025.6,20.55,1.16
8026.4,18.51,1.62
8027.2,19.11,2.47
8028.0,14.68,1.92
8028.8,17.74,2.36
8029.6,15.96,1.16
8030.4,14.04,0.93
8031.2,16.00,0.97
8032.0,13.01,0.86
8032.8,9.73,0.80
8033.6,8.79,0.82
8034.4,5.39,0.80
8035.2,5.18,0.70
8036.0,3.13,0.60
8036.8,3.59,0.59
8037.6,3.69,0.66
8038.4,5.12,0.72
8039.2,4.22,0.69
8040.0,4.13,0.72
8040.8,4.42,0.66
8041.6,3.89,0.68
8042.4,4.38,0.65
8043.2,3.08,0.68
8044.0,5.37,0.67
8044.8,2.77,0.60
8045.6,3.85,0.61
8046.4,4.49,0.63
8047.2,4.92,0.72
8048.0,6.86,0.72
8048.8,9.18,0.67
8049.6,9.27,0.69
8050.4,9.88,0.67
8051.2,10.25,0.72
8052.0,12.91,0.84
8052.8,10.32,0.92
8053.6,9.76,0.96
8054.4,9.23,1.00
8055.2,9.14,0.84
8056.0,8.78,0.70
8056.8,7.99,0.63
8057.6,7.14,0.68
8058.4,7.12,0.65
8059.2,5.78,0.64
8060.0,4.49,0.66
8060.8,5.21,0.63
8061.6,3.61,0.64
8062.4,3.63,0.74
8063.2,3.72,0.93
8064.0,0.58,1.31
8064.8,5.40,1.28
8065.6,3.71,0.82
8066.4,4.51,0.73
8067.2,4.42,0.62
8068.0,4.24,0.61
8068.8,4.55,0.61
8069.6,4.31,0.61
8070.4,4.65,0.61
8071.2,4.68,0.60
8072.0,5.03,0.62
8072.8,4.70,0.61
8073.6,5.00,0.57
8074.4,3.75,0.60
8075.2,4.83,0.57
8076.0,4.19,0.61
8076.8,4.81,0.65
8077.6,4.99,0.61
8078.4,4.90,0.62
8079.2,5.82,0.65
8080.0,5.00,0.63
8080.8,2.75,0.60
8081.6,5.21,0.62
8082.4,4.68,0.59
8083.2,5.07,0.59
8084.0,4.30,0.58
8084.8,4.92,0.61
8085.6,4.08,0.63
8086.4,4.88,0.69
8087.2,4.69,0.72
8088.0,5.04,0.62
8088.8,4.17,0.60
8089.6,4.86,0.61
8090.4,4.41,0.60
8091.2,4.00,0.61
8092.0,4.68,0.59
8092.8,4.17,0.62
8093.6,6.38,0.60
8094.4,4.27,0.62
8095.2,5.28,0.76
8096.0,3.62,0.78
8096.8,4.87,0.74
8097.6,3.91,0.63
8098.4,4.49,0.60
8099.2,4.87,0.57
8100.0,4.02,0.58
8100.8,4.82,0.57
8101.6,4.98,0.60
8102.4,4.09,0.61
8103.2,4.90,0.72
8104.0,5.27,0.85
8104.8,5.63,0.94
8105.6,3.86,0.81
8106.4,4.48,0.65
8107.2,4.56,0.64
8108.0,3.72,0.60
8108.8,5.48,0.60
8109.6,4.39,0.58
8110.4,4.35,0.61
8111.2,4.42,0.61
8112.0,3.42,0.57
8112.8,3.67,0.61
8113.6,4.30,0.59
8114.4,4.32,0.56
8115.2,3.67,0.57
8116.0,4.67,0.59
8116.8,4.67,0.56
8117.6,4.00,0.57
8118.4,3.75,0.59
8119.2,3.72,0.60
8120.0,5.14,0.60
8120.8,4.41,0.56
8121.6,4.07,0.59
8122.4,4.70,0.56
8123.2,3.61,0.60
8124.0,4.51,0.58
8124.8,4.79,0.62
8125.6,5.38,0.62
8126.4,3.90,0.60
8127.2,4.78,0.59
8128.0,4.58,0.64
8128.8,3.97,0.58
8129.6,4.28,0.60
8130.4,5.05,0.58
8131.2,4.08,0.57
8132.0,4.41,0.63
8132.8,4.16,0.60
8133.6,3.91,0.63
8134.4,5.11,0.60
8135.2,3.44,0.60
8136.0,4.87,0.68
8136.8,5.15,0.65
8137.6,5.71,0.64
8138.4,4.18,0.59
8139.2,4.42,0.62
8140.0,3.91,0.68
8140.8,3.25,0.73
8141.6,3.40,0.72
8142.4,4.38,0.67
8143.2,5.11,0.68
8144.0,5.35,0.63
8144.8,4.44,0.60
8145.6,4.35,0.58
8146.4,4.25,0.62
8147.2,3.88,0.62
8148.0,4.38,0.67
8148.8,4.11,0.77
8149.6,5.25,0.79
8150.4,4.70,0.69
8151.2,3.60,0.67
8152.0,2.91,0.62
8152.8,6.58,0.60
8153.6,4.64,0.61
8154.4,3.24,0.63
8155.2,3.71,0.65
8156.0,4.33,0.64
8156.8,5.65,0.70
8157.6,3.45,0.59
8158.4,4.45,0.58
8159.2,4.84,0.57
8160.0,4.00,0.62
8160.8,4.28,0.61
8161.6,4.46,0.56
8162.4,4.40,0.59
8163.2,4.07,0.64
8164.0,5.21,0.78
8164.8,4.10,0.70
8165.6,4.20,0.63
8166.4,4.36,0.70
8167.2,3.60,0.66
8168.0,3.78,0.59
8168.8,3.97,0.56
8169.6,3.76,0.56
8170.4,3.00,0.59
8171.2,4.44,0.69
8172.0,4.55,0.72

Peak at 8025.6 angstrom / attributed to H-alpha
